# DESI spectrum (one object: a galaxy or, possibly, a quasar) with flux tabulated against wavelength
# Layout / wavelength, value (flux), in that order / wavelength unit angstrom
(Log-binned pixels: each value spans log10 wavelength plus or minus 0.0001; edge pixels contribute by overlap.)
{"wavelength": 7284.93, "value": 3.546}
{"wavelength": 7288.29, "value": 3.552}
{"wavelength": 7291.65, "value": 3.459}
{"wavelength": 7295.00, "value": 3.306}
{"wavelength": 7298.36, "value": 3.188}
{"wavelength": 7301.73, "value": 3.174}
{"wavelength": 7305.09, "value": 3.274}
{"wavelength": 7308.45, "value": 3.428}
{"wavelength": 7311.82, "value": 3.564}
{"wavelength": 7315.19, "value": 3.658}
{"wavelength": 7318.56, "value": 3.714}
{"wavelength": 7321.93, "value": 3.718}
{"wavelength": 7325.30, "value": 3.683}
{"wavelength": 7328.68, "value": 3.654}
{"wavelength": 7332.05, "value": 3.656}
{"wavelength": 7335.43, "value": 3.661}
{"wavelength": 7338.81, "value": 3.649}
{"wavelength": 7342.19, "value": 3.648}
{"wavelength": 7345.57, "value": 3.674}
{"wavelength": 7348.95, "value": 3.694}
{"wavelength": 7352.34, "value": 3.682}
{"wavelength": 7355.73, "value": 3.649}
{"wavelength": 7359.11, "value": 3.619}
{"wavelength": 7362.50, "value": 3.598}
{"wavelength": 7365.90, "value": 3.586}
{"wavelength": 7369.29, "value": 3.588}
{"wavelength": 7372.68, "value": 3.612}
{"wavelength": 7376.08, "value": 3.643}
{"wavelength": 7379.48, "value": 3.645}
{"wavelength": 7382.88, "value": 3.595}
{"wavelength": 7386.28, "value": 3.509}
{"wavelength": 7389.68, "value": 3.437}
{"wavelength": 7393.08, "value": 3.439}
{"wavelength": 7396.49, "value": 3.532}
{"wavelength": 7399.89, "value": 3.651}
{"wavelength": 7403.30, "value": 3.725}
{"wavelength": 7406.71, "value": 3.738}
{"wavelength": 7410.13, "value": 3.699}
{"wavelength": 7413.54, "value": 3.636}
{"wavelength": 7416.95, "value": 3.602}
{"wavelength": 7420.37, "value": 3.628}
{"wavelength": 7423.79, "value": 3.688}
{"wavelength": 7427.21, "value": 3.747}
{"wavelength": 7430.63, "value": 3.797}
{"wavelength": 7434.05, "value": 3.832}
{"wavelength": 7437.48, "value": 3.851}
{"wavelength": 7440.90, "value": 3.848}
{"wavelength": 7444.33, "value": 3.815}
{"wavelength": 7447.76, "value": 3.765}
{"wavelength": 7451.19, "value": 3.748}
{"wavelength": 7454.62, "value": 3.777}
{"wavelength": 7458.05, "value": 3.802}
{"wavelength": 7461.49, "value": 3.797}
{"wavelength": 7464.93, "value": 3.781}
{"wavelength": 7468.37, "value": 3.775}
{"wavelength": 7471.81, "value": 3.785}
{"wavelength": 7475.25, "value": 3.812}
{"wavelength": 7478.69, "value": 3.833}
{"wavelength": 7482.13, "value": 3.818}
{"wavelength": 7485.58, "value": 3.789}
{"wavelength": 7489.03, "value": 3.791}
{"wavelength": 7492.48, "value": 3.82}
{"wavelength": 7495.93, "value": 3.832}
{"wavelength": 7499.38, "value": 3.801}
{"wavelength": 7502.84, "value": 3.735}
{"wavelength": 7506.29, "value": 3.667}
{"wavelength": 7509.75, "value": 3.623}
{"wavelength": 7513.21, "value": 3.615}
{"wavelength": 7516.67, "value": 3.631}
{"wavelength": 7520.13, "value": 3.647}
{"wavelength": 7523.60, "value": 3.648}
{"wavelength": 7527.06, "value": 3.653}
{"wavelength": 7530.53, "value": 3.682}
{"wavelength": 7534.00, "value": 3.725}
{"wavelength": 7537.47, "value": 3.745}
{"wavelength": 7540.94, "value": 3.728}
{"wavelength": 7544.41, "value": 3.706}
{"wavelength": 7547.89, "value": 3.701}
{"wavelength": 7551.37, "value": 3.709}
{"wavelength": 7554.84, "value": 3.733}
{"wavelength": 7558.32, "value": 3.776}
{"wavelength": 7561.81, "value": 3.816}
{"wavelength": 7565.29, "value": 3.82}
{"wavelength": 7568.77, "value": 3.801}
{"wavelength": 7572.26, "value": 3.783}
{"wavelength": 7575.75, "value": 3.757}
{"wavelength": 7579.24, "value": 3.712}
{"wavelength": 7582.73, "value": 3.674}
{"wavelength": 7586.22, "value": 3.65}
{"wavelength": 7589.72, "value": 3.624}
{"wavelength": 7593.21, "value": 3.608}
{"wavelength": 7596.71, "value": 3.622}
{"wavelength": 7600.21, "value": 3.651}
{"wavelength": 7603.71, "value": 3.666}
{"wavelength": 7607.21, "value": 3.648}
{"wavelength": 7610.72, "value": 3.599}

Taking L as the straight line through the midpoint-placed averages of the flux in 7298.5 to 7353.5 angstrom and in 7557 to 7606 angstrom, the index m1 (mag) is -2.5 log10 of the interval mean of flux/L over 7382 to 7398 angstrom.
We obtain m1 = 0.04 mag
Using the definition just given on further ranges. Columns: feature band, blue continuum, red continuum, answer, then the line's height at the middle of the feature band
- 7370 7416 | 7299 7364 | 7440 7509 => 0.021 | 3.68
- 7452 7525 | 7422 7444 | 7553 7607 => 0.003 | 3.76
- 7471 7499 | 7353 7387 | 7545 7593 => -0.038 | 3.68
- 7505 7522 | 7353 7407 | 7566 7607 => 0.006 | 3.66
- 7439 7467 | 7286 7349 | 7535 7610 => -0.047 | 3.63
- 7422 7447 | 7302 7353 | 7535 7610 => -0.041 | 3.65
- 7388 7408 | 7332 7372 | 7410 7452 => 0.035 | 3.7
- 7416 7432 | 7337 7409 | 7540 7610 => -0.016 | 3.64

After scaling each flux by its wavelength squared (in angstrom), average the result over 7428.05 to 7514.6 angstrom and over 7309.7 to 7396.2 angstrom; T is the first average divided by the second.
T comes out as 1.1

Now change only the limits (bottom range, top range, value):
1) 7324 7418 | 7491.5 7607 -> 1.07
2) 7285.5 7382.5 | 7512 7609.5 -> 1.10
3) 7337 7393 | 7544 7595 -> 1.09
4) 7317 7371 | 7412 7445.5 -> 1.05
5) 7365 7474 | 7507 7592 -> 1.04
